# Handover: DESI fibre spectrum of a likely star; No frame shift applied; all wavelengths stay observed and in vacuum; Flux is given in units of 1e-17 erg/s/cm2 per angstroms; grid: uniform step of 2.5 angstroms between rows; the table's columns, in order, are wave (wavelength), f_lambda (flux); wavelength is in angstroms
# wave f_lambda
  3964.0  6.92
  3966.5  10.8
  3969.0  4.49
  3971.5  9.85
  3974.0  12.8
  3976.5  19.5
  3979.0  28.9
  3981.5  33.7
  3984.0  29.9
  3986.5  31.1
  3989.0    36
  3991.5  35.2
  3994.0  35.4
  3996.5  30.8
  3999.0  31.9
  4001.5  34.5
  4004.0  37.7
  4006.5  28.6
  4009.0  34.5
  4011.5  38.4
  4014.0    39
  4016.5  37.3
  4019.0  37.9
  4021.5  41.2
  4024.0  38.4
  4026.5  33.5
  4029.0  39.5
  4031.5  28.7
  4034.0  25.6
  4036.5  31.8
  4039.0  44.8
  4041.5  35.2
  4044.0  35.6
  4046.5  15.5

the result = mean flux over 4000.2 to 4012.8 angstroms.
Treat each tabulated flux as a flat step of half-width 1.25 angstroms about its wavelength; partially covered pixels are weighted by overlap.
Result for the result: 34.7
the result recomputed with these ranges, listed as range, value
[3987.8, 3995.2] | 35.5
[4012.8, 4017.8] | 38.1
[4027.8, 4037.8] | 31.4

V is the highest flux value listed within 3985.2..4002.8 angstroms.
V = 36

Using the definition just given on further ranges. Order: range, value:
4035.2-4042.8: 44.8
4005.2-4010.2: 34.5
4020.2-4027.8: 41.2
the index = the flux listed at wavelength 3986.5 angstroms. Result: 31.1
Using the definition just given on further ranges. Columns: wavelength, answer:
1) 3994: 35.4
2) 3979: 28.9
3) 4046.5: 15.5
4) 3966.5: 10.8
